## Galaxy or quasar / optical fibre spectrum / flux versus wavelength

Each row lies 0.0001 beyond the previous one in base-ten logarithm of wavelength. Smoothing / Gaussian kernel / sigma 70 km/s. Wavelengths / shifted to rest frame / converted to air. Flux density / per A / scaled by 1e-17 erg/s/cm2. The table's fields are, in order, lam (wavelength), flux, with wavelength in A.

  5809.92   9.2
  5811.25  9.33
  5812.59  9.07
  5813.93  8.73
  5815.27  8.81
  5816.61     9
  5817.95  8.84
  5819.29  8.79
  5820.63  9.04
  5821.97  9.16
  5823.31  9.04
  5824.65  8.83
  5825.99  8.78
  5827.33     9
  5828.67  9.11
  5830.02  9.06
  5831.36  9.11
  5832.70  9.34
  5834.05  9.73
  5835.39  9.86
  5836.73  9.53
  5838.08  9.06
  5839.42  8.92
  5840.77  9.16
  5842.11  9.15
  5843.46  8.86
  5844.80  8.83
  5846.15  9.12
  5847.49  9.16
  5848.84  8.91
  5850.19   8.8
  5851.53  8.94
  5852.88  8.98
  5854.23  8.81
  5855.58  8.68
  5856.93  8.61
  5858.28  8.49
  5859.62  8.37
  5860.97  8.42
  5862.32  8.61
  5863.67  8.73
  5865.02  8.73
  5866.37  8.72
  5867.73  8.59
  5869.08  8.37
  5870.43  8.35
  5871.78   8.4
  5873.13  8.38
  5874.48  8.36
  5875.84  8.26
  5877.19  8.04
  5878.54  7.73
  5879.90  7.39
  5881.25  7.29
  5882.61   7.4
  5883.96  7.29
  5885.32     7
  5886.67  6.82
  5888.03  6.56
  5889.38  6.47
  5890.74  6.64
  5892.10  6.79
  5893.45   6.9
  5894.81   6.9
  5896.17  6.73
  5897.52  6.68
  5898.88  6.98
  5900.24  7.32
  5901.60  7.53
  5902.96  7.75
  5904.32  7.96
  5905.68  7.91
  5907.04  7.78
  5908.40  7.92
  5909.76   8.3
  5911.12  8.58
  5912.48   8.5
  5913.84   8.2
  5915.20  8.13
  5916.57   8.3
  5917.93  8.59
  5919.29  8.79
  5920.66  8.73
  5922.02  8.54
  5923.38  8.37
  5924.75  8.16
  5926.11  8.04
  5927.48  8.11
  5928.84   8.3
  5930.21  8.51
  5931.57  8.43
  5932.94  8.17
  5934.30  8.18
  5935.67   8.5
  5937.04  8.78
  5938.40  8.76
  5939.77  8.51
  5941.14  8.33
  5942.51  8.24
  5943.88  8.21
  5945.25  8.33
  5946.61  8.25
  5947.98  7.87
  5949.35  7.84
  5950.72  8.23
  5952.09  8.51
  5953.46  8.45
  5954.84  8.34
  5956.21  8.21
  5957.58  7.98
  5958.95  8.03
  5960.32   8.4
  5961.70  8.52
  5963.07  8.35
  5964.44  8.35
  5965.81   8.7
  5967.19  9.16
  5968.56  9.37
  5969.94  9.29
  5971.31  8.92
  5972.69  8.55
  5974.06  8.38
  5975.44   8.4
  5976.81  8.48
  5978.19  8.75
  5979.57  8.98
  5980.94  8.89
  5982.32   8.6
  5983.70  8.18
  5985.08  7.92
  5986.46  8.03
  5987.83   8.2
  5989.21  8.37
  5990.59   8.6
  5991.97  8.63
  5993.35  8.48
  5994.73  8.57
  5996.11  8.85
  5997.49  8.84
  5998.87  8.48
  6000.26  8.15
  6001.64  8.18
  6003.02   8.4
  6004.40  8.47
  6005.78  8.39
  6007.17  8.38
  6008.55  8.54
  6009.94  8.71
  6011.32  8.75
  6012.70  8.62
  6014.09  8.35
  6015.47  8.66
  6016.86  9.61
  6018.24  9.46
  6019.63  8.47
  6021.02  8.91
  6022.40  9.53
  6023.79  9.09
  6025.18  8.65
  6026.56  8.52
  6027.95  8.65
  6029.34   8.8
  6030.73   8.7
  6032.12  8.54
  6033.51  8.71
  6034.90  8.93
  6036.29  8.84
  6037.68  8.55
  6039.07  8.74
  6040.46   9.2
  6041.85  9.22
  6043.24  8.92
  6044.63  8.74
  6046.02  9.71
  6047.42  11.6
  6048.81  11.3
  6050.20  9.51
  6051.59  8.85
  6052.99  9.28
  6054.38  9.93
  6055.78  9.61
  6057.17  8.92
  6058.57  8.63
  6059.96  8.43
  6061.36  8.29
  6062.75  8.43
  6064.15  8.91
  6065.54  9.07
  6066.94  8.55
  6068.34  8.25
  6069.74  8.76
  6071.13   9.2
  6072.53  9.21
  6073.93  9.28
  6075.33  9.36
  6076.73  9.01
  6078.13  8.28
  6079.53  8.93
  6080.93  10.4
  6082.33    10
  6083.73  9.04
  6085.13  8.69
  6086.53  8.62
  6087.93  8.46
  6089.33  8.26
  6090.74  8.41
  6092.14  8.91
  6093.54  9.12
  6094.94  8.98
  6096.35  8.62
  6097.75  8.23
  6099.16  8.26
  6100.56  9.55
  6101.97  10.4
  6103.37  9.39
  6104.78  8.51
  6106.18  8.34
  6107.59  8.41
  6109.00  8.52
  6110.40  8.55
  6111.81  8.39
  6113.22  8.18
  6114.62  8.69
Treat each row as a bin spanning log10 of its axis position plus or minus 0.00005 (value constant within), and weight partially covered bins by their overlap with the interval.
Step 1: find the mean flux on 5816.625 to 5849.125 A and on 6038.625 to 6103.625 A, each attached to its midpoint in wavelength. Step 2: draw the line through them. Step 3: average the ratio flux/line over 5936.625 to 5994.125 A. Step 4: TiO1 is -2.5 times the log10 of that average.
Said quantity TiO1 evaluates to 0.08 mag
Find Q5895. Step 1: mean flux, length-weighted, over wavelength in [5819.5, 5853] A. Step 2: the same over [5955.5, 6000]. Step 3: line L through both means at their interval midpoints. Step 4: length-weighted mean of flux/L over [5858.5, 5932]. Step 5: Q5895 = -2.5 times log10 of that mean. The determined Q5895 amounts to 0.125 mag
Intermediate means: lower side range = 9.1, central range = 7.9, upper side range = 8.54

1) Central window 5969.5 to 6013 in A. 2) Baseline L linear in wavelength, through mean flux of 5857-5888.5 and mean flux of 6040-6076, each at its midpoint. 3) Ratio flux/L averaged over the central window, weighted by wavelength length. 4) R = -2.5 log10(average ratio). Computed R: 0.031 mag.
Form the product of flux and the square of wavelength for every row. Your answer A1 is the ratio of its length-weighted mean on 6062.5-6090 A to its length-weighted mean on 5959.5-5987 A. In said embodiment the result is 1.08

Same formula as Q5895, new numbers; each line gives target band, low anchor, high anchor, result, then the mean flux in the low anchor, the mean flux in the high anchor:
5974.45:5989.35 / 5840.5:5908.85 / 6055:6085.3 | 0.01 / 8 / 8.97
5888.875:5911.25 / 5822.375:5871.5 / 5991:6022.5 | 0.20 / 8.91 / 8.65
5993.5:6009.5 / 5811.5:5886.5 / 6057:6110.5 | 0.04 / 8.68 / 8.85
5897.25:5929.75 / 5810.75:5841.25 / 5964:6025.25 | 0.10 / 9.1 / 8.65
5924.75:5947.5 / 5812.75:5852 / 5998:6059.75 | 0.08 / 9.06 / 8.96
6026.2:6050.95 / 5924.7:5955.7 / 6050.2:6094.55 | -0.05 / 8.31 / 8.95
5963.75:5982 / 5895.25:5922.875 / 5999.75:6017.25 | -0.06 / 7.96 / 8.54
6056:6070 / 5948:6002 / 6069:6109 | 0.02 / 8.48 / 8.94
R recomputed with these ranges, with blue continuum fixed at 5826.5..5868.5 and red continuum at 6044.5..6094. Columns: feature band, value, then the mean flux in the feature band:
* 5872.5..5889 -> 0.191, 7.52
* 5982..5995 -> 0.088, 8.34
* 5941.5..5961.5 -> 0.102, 8.21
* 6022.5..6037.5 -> 0.039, 8.76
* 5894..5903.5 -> 0.254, 7.11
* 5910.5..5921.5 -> 0.065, 8.48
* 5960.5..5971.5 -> 0.028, 8.81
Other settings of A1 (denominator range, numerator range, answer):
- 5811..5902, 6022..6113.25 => 1.15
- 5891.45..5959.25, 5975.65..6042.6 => 1.10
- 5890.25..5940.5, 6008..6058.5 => 1.18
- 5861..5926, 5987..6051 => 1.18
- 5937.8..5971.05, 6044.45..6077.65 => 1.13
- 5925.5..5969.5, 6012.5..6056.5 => 1.12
